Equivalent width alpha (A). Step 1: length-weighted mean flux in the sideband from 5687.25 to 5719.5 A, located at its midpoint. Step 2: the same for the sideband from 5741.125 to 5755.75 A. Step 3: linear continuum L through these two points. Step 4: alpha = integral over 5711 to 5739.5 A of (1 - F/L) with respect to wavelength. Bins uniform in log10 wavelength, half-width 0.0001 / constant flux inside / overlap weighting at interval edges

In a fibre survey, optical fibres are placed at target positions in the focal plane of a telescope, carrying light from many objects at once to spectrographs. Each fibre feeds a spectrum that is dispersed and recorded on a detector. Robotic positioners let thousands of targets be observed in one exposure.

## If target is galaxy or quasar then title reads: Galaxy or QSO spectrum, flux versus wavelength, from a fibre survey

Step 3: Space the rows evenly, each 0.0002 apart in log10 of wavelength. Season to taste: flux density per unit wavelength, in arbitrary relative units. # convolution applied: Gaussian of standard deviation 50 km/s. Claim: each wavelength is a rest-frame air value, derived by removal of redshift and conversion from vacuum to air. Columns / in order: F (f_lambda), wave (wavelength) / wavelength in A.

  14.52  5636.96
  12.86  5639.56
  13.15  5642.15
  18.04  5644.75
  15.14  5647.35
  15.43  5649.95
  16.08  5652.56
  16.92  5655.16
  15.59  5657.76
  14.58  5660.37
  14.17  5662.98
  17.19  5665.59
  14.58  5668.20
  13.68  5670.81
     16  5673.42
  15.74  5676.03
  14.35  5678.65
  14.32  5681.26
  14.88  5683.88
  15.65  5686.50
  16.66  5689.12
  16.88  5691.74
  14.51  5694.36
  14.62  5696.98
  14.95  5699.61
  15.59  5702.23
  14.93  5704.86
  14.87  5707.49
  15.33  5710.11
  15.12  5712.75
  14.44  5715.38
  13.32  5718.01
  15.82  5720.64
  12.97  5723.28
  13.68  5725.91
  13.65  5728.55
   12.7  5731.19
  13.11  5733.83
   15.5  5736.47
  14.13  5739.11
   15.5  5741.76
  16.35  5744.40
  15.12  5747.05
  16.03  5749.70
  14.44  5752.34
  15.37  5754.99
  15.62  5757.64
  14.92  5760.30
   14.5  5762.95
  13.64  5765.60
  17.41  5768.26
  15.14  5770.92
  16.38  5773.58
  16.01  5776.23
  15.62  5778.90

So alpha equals 2.3 A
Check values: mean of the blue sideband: 15.1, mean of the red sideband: 15.5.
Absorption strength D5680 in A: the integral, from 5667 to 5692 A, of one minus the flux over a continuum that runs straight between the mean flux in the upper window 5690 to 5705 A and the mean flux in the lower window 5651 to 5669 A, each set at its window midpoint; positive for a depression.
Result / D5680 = 0.4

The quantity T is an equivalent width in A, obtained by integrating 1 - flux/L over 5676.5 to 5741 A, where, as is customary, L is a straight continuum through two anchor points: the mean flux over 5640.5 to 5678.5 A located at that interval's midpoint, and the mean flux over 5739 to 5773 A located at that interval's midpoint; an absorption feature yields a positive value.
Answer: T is 2.8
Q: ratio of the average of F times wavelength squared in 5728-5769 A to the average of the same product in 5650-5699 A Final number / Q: 1.0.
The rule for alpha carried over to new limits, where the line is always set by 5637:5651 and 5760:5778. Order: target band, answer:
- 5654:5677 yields -0.59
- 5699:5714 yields 0.03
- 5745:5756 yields 0.05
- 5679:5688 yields 0.09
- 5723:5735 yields 1.60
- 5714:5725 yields 0.80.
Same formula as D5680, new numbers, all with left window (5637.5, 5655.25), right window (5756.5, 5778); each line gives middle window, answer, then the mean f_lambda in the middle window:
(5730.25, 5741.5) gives 0.98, 14.1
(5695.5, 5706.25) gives 0.22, 15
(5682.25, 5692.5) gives -0.41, 15.9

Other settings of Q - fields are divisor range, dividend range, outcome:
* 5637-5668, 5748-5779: 1.05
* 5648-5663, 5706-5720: 0.96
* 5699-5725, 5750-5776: 1.06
